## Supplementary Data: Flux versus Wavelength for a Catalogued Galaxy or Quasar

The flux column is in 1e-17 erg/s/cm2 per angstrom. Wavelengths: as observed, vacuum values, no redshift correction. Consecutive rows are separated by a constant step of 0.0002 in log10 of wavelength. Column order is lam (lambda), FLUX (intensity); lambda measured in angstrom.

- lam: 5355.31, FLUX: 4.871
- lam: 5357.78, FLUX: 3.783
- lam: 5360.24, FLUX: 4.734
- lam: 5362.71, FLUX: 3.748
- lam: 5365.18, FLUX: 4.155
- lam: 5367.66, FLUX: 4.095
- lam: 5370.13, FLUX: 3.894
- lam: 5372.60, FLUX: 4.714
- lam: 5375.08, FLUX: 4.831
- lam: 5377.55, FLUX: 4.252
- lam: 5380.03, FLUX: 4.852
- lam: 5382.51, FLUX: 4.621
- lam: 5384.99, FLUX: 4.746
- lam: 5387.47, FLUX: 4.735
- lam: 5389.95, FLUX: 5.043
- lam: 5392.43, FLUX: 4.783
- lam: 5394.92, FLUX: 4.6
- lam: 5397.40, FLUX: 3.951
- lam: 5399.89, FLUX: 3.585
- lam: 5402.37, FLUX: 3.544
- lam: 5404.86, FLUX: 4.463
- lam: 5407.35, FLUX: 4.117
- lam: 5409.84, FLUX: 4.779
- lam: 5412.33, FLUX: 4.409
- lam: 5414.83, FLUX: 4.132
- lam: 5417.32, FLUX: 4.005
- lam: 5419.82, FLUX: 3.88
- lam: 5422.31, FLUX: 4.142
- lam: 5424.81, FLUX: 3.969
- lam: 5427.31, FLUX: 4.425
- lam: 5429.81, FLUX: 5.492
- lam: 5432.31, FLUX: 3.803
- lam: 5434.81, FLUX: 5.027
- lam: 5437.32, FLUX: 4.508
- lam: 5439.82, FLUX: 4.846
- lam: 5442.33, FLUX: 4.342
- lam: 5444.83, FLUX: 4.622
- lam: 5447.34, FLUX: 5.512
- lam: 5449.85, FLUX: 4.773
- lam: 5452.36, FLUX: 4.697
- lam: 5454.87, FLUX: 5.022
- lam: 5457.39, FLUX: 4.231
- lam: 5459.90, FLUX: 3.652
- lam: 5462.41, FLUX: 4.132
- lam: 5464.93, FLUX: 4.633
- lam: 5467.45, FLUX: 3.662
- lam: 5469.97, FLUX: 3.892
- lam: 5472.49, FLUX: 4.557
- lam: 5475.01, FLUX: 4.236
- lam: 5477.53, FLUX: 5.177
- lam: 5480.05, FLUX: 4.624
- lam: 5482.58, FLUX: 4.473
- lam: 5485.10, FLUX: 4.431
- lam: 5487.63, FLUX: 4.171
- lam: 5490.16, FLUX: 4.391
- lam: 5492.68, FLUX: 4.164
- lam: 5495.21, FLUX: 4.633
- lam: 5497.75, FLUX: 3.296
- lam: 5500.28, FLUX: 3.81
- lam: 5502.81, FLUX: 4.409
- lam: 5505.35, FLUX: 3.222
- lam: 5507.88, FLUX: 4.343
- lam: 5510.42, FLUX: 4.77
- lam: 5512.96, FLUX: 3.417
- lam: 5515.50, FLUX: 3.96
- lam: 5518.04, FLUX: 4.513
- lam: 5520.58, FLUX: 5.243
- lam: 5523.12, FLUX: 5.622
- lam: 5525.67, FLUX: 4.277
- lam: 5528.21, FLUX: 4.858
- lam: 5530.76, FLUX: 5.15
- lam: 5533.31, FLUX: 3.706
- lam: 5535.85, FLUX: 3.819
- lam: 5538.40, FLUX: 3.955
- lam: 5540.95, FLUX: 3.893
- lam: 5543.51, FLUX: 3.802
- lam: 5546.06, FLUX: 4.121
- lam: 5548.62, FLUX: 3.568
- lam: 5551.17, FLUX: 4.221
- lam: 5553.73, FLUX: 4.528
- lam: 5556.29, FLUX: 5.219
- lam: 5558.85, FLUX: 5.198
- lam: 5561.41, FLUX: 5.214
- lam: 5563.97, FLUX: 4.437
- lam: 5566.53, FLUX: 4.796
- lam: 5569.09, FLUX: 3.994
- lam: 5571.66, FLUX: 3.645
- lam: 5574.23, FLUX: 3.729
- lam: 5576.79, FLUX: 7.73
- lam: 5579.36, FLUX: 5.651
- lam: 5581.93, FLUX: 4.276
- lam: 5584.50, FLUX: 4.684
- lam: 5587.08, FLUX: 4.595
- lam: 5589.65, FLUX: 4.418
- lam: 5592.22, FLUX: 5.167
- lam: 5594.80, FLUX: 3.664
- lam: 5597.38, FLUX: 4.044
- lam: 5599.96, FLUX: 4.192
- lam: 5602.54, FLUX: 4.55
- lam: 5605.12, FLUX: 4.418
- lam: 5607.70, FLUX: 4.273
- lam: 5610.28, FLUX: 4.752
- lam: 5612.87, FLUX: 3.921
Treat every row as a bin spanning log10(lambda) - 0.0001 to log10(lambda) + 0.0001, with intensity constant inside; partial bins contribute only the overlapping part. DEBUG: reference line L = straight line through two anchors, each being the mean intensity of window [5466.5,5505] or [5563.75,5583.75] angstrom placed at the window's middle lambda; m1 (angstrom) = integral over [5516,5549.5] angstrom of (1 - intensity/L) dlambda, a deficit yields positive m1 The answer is 1.4 angstrom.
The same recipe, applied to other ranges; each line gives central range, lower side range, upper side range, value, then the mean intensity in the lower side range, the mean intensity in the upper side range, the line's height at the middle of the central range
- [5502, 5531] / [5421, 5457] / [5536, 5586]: 0.8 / 4.64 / 4.54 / 4.58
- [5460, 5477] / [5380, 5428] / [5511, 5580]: 0.9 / 4.32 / 4.52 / 4.41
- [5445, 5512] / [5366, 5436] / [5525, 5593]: 1.8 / 4.39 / 4.54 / 4.46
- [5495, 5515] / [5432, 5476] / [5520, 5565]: 2.3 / 4.47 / 4.48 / 4.47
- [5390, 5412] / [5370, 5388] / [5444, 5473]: 1.4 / 4.62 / 4.44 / 4.57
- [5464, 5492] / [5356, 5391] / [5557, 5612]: 1.0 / 4.45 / 4.64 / 4.54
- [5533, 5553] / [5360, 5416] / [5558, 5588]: 3.5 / 4.38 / 4.83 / 4.75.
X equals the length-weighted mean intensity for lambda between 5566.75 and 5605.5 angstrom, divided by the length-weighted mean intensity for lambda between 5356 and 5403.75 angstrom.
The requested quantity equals 1.1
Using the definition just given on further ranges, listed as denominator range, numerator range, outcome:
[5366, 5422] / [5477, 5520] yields 0.97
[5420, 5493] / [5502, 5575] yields 0.97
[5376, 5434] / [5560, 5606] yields 1.06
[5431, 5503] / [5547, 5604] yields 1.05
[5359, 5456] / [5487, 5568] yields 0.97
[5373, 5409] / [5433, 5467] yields 1.03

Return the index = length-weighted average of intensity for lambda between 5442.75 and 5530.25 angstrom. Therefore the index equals 4.4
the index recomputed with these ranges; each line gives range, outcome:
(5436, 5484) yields 4.5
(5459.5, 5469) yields 4.05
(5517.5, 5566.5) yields 4.5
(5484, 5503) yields 4.15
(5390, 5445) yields 4.35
